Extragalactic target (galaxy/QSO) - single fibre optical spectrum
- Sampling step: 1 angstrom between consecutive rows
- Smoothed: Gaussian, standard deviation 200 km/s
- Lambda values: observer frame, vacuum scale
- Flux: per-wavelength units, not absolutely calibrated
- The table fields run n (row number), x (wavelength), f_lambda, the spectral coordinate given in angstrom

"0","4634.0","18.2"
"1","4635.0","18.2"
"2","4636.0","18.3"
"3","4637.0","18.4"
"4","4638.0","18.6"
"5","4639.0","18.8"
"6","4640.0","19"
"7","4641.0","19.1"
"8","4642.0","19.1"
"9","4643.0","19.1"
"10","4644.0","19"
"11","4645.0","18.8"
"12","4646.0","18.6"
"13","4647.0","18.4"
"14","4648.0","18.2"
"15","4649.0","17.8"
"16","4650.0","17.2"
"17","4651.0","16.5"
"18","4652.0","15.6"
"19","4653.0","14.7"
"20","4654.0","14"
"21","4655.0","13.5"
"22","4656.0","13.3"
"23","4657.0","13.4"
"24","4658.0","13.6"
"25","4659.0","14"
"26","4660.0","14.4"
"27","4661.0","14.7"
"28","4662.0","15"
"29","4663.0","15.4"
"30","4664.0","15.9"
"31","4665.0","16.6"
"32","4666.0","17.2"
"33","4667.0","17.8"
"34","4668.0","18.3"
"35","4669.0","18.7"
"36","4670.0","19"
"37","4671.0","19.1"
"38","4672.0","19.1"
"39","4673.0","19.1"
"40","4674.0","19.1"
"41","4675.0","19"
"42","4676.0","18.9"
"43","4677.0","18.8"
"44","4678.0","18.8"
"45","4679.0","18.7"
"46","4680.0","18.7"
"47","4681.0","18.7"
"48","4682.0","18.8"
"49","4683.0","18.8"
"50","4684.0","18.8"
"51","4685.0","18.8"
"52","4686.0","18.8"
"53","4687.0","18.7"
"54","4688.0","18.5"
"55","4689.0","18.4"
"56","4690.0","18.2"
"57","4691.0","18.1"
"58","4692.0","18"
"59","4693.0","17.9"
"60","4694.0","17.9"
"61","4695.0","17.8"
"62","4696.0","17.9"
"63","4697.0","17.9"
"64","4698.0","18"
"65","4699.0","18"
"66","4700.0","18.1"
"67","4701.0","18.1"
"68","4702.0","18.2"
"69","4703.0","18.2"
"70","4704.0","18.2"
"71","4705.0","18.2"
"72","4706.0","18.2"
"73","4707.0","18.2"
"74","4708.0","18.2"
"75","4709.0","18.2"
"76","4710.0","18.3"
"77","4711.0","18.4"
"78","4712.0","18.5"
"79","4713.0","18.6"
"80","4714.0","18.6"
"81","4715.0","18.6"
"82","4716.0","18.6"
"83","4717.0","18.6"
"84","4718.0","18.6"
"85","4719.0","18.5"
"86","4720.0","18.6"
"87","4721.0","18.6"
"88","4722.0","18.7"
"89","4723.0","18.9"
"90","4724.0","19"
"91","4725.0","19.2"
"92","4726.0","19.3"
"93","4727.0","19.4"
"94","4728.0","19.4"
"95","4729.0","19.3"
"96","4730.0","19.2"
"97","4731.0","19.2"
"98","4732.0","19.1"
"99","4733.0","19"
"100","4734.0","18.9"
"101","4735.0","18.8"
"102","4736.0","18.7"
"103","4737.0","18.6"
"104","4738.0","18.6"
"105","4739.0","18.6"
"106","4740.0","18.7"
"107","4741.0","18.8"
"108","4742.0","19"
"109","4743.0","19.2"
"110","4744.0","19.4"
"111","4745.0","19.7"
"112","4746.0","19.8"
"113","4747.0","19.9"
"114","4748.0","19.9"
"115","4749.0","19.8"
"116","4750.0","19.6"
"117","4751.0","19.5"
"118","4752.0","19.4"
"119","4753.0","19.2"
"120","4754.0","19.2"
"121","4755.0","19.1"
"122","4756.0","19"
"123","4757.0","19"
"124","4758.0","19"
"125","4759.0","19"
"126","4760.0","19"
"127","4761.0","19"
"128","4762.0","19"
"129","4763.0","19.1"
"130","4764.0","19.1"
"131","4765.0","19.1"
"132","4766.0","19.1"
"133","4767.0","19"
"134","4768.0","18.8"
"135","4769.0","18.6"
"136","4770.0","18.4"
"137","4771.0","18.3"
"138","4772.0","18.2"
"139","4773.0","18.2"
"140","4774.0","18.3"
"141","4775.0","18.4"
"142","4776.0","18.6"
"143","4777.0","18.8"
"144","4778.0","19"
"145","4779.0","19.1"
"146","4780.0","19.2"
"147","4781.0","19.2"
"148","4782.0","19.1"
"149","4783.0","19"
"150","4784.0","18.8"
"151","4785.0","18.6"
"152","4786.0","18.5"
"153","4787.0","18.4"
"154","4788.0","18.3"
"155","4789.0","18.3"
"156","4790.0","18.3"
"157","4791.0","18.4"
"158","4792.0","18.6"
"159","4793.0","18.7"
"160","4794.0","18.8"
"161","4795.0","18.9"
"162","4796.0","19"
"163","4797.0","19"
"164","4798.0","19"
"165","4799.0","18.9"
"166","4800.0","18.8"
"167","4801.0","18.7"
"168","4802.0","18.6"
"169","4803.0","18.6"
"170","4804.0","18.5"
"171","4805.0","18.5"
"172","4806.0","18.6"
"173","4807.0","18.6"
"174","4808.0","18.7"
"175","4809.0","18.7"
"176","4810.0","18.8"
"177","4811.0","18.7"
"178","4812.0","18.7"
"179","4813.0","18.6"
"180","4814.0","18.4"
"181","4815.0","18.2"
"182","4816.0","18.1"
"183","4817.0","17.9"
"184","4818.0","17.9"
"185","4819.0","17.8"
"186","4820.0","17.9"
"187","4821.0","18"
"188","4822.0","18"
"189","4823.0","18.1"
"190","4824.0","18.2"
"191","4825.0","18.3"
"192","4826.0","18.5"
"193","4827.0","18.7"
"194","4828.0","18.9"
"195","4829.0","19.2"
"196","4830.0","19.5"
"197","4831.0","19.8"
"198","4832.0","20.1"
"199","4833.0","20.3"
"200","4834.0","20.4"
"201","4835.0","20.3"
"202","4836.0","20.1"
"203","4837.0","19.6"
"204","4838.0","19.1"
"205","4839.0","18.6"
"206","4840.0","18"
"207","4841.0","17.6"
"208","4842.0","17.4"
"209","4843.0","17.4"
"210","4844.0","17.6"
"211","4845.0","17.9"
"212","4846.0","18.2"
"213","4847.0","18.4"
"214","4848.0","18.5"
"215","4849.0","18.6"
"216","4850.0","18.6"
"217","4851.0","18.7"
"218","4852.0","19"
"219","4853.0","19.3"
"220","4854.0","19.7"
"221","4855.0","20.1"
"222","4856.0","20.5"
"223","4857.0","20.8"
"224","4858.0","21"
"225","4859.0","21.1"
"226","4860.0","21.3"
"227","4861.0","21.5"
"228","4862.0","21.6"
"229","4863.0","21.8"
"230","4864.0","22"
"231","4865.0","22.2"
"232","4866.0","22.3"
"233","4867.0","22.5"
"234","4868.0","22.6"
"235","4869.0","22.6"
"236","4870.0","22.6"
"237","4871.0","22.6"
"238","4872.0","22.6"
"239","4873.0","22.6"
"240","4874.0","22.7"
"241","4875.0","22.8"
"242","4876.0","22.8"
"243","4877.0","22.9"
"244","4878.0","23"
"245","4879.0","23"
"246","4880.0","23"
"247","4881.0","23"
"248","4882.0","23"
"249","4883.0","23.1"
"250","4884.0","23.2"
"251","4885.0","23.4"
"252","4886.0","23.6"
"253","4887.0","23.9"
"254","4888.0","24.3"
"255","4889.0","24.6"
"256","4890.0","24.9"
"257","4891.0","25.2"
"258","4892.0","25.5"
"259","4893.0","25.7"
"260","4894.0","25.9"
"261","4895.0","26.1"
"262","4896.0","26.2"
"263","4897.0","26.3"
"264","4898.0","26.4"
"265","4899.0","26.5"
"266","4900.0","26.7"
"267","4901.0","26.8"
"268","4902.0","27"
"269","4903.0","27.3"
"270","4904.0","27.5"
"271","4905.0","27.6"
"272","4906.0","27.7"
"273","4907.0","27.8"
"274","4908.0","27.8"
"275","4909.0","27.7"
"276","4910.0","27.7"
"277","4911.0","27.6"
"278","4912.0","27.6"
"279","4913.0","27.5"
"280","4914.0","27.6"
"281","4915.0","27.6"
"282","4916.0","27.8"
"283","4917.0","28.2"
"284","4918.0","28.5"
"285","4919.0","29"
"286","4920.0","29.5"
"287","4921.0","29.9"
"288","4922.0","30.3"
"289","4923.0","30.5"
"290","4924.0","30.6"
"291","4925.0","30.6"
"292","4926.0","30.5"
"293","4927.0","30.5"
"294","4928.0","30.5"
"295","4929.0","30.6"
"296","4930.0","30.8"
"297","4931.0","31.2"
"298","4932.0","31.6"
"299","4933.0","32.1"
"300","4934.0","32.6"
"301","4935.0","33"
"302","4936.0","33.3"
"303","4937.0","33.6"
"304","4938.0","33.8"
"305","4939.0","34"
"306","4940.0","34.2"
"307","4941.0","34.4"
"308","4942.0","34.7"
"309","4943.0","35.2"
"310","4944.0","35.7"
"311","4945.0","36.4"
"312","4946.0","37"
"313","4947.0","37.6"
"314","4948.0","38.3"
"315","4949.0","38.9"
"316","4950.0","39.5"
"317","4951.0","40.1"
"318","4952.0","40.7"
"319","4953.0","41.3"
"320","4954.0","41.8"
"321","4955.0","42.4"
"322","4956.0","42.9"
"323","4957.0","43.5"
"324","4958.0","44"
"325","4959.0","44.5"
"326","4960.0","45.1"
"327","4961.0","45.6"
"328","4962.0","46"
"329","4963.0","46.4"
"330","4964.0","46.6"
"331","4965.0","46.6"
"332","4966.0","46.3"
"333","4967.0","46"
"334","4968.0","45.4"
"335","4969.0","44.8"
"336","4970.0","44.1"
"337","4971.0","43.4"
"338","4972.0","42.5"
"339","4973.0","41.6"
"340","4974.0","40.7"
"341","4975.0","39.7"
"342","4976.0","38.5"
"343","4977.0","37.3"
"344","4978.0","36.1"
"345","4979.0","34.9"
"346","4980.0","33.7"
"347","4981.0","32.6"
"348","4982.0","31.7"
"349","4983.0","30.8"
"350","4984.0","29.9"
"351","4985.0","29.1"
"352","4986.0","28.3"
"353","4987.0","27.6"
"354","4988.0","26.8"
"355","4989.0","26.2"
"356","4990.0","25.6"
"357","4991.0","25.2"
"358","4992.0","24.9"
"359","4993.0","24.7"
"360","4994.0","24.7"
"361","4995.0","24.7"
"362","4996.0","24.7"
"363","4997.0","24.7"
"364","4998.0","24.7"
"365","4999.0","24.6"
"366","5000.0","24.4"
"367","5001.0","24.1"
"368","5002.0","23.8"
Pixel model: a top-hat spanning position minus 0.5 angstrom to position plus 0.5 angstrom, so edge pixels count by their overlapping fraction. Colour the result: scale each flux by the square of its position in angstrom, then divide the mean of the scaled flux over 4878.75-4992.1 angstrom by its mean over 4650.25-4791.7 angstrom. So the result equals 1.9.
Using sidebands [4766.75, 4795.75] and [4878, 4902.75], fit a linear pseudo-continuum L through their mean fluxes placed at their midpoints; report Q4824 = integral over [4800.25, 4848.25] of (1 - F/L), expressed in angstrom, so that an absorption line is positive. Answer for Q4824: 5.6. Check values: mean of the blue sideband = 18.6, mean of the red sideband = 24.9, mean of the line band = 18.6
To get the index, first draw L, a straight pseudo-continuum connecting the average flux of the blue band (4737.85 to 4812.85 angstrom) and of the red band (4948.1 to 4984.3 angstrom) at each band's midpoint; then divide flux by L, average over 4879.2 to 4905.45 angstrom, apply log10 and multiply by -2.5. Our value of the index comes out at 0.275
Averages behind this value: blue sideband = 18.9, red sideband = 41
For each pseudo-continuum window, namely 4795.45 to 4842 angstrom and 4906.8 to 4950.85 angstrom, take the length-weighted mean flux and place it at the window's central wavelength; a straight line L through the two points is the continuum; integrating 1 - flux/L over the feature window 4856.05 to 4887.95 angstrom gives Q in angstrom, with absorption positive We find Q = 3.2 angstrom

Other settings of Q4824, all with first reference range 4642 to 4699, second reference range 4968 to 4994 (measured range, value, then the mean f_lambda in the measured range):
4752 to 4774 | 3.4 angstrom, 18.9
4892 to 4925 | 2.4 angstrom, 27.7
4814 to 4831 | 4.7 angstrom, 18.4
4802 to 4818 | 4.0 angstrom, 18.5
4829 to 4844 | 4.0 angstrom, 19.1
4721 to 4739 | 1.4 angstrom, 19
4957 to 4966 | -3.5 angstrom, 45.5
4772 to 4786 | 2.7 angstrom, 18.8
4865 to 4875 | 1.9 angstrom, 22.6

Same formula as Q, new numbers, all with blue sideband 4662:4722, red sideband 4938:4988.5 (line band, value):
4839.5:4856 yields 6.4 angstrom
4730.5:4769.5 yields 6.1 angstrom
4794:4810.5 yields 4.9 angstrom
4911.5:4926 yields 2.7 angstrom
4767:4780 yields 3.1 angstrom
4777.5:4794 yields 4.3 angstrom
